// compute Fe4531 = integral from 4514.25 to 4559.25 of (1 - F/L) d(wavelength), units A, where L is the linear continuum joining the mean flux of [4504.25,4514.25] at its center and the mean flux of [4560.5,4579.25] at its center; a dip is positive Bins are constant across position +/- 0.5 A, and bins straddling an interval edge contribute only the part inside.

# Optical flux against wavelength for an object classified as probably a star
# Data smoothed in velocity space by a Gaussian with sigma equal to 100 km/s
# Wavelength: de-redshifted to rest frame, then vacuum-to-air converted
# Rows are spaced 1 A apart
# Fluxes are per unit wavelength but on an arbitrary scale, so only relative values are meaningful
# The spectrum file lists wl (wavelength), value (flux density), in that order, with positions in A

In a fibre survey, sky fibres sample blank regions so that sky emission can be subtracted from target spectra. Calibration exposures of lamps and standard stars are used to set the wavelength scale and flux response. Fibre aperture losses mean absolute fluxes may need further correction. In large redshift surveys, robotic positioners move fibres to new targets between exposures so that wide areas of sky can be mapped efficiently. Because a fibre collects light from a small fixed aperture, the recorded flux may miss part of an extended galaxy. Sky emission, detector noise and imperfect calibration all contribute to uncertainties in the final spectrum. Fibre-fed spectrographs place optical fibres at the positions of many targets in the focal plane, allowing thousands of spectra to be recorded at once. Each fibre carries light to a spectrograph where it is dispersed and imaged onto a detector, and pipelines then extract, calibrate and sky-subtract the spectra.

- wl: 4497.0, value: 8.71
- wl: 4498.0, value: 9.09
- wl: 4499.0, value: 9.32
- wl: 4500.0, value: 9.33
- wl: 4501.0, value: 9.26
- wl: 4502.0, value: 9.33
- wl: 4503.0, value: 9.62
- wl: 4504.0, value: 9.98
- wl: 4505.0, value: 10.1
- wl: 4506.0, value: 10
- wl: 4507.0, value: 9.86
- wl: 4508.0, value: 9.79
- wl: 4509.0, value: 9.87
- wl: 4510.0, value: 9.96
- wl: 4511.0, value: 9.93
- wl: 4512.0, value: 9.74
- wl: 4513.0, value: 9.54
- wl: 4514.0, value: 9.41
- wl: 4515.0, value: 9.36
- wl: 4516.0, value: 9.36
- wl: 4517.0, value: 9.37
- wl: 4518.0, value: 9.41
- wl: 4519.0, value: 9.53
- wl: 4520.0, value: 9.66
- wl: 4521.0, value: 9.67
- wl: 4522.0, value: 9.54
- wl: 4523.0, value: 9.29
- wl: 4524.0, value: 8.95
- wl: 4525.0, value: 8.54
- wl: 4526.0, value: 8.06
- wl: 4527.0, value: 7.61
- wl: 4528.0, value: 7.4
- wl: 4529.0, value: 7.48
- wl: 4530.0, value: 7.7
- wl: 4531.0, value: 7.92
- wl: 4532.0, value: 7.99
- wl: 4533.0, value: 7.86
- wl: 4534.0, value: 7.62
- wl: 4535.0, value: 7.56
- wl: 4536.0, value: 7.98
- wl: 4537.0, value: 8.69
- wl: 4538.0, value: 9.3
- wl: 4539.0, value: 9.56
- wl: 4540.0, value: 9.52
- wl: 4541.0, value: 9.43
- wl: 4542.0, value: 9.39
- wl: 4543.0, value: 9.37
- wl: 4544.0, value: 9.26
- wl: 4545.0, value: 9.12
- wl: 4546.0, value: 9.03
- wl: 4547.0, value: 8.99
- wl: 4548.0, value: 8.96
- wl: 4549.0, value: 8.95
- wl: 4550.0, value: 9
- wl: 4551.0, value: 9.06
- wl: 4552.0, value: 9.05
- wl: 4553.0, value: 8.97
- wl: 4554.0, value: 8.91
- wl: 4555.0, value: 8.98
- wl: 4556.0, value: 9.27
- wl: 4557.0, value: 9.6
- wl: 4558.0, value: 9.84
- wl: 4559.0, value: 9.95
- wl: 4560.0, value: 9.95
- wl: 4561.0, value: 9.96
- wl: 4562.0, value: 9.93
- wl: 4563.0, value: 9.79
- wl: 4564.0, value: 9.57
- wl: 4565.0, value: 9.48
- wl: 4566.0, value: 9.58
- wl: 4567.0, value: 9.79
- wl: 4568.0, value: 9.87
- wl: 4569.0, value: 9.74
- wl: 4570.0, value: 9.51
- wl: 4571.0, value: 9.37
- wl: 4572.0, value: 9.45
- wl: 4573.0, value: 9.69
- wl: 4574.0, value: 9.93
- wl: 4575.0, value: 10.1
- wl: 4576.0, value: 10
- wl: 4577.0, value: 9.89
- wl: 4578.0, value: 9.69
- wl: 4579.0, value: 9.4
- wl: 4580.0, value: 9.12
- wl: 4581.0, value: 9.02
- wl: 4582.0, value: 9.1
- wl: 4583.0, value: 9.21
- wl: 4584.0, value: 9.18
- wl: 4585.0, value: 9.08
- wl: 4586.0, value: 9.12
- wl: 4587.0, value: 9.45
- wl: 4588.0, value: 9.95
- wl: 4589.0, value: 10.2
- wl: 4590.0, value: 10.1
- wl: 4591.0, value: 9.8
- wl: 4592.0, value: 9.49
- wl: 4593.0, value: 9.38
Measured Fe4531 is 4.1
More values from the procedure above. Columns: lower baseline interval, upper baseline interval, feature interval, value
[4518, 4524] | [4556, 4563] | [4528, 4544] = 1.9 A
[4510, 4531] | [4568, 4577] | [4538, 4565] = 0.2 A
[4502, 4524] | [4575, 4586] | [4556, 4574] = -0.5 A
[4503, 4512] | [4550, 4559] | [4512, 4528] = 1.0 A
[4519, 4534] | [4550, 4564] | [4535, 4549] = -0.2 A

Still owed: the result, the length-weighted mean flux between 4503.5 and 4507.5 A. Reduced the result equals 9.98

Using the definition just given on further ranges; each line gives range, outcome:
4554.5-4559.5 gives 9.53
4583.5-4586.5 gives 9.13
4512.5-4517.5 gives 9.41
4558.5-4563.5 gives 9.92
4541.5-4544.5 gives 9.34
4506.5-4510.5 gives 9.87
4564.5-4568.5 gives 9.68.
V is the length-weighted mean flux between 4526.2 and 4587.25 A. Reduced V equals 9.13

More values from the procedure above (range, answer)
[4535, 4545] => 9.08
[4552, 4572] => 9.57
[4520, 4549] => 8.66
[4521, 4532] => 8.3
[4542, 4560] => 9.22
